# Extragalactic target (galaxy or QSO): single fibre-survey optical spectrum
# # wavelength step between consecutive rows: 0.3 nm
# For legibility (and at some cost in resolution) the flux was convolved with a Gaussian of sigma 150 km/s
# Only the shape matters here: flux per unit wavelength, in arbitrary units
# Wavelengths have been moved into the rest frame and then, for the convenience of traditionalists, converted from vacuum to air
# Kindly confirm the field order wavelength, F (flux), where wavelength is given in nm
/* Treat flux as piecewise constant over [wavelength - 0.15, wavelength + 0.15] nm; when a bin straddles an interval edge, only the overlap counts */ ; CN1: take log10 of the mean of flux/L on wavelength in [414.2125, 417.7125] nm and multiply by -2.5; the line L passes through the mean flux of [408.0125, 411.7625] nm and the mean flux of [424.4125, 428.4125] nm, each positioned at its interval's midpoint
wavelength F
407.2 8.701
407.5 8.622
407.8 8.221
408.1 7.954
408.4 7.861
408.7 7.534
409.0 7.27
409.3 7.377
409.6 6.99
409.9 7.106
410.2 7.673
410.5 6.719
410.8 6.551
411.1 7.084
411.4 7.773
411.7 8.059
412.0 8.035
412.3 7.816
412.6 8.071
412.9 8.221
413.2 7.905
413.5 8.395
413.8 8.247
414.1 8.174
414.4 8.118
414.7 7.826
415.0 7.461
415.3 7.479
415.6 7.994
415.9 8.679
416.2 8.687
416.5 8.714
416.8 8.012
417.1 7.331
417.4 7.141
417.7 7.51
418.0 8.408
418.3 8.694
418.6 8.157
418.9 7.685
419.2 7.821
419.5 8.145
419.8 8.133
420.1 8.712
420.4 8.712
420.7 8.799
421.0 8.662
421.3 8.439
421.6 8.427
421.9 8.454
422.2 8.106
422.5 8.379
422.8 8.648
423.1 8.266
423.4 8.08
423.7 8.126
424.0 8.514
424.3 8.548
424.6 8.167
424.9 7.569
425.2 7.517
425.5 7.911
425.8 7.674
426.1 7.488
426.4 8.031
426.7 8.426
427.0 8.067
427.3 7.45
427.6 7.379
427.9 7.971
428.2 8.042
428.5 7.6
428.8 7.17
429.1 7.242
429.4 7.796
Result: -0.06 mag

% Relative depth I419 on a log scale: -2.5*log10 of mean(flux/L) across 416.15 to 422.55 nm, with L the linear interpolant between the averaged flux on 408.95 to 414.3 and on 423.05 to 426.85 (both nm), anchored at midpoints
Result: -0.05 mag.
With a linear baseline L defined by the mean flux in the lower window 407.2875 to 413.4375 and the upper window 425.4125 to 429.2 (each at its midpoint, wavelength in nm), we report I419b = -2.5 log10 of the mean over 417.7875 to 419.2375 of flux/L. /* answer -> -0.06 mag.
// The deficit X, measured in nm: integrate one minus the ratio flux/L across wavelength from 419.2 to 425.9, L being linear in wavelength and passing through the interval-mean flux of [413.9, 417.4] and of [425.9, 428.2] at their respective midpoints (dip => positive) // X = -0.305 nm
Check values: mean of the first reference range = 8.01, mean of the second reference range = 7.84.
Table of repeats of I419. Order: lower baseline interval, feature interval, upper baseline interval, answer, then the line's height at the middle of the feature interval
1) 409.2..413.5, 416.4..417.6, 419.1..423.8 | 0.04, 8.02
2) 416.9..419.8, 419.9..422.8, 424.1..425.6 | -0.08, 7.92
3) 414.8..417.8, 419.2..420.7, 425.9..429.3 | -0.07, 7.84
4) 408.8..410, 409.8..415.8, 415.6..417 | 0.01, 7.8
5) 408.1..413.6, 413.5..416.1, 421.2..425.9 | -0.04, 7.77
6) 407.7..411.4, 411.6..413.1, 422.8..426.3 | -0.08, 7.49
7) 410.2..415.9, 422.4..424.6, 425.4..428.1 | -0.07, 7.82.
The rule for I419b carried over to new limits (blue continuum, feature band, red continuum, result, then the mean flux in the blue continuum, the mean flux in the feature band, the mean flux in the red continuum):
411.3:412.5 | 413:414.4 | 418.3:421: -0.020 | 7.93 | 8.18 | 8.32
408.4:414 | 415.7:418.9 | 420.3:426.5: -0.027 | 7.61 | 8.11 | 8.21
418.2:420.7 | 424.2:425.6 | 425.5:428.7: 0.003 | 8.28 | 7.92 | 7.81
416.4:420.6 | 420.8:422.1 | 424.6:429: -0.070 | 8.08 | 8.49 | 7.74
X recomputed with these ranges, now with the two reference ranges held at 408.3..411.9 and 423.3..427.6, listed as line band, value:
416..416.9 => -0.109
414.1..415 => -0.049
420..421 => -0.127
